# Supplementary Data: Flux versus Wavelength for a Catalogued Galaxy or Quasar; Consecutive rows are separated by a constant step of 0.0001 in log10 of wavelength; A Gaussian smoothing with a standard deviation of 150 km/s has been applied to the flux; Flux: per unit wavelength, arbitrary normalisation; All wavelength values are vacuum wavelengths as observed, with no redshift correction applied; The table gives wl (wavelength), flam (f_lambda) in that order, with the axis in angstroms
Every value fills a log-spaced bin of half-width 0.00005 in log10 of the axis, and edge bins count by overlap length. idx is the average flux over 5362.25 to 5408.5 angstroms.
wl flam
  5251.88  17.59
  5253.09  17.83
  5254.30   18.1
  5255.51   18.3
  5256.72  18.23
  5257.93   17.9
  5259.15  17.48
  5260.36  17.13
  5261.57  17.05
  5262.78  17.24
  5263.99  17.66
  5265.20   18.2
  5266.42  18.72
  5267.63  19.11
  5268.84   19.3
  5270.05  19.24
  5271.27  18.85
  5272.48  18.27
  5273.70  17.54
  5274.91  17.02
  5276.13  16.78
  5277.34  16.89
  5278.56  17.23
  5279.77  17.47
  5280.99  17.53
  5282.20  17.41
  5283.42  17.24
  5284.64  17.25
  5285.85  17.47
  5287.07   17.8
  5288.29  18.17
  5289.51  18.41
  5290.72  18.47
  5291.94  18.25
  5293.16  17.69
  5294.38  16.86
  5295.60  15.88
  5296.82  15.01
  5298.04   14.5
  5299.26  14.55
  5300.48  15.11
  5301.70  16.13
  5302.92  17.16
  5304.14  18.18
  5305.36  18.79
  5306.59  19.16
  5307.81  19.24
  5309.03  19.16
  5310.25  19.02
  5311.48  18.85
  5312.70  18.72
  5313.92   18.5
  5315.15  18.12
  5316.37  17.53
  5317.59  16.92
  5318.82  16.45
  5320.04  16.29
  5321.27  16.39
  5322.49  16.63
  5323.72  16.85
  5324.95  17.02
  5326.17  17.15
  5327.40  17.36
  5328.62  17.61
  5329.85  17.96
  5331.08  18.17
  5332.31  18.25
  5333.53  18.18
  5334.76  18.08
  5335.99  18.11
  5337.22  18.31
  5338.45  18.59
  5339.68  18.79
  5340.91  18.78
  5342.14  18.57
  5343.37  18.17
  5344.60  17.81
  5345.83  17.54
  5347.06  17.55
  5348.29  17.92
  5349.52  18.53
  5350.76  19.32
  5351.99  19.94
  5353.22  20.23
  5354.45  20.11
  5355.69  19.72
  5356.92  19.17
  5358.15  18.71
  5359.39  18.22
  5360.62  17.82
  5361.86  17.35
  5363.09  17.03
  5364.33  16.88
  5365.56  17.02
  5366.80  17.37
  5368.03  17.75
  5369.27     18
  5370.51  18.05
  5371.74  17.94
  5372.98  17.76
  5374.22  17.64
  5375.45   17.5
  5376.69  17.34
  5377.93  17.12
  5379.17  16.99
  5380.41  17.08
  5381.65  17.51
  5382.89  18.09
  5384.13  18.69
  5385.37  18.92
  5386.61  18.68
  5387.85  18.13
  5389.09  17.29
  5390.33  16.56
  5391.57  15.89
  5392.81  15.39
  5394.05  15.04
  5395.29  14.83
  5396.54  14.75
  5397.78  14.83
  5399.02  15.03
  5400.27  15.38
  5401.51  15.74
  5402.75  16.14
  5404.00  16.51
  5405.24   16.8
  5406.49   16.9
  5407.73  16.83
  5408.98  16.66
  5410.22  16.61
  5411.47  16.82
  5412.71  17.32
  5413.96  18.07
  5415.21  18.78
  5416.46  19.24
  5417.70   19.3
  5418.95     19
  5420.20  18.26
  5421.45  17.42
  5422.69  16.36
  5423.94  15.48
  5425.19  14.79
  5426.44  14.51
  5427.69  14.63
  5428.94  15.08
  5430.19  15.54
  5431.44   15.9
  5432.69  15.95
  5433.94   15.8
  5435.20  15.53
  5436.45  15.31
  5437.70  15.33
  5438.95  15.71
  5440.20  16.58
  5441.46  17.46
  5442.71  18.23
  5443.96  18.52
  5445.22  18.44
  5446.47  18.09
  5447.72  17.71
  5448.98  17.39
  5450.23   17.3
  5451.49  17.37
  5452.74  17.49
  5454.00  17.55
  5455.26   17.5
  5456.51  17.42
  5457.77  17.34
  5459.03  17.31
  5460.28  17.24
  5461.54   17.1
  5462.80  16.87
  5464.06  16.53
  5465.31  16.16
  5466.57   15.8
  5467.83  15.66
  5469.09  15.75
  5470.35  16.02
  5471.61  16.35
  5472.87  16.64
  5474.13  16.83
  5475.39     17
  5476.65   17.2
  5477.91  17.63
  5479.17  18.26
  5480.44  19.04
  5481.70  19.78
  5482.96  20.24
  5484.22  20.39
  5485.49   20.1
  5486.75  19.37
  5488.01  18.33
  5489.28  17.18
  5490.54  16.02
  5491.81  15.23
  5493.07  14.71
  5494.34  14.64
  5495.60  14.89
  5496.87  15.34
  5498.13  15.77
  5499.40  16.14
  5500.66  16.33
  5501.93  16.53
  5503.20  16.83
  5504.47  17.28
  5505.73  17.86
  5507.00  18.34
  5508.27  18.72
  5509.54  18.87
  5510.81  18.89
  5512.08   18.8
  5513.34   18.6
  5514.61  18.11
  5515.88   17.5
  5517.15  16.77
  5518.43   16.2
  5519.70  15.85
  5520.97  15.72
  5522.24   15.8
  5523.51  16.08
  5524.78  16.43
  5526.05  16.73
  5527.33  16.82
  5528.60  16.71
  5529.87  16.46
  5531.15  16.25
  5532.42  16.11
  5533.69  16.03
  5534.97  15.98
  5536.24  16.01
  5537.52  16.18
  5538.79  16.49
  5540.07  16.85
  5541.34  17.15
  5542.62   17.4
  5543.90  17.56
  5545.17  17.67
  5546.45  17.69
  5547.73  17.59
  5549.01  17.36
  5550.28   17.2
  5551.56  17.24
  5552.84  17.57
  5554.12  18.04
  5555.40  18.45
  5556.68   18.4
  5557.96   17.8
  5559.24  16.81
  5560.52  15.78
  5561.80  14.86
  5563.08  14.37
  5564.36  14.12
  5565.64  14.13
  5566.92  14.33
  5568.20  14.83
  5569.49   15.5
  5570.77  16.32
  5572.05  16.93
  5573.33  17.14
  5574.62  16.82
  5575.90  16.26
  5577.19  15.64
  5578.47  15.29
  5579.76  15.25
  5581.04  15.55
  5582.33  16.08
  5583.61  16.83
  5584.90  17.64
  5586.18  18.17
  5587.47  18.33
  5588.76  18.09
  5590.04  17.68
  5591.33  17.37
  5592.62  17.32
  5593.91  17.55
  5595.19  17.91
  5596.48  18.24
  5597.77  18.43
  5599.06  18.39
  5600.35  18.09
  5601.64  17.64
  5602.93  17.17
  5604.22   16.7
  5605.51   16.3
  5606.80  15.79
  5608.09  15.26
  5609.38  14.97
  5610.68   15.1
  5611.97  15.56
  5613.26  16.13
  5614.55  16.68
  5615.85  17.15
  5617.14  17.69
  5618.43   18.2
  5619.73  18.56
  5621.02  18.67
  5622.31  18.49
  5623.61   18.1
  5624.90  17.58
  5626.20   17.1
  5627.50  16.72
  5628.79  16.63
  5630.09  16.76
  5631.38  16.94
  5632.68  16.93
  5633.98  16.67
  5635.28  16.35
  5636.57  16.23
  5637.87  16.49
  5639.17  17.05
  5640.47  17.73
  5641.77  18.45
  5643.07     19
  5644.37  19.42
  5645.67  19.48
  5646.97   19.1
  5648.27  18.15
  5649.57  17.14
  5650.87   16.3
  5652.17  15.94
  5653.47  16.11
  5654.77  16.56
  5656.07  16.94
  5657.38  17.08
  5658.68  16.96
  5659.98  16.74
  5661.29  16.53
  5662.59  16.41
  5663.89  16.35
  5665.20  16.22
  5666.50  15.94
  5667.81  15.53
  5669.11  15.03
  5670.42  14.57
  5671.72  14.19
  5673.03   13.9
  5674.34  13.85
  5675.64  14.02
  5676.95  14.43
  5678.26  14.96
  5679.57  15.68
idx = 16.9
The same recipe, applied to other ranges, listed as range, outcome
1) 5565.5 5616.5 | 16.6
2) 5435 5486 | 17.3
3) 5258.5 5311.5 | 17.6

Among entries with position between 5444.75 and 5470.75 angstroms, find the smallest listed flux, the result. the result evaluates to 15.66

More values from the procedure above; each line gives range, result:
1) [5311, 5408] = 14.75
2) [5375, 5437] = 14.51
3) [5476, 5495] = 14.64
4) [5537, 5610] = 14.12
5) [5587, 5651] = 14.97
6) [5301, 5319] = 16.13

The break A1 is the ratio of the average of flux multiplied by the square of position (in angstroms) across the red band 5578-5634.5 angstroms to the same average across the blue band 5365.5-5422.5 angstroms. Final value 1.08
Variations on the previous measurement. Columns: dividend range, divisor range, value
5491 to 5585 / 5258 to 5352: 1.02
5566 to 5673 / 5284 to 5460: 1.06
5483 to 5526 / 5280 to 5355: 1.03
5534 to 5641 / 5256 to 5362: 1.05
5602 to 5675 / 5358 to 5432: 1.08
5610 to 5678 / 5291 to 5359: 1.05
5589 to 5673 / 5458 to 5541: 1.05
